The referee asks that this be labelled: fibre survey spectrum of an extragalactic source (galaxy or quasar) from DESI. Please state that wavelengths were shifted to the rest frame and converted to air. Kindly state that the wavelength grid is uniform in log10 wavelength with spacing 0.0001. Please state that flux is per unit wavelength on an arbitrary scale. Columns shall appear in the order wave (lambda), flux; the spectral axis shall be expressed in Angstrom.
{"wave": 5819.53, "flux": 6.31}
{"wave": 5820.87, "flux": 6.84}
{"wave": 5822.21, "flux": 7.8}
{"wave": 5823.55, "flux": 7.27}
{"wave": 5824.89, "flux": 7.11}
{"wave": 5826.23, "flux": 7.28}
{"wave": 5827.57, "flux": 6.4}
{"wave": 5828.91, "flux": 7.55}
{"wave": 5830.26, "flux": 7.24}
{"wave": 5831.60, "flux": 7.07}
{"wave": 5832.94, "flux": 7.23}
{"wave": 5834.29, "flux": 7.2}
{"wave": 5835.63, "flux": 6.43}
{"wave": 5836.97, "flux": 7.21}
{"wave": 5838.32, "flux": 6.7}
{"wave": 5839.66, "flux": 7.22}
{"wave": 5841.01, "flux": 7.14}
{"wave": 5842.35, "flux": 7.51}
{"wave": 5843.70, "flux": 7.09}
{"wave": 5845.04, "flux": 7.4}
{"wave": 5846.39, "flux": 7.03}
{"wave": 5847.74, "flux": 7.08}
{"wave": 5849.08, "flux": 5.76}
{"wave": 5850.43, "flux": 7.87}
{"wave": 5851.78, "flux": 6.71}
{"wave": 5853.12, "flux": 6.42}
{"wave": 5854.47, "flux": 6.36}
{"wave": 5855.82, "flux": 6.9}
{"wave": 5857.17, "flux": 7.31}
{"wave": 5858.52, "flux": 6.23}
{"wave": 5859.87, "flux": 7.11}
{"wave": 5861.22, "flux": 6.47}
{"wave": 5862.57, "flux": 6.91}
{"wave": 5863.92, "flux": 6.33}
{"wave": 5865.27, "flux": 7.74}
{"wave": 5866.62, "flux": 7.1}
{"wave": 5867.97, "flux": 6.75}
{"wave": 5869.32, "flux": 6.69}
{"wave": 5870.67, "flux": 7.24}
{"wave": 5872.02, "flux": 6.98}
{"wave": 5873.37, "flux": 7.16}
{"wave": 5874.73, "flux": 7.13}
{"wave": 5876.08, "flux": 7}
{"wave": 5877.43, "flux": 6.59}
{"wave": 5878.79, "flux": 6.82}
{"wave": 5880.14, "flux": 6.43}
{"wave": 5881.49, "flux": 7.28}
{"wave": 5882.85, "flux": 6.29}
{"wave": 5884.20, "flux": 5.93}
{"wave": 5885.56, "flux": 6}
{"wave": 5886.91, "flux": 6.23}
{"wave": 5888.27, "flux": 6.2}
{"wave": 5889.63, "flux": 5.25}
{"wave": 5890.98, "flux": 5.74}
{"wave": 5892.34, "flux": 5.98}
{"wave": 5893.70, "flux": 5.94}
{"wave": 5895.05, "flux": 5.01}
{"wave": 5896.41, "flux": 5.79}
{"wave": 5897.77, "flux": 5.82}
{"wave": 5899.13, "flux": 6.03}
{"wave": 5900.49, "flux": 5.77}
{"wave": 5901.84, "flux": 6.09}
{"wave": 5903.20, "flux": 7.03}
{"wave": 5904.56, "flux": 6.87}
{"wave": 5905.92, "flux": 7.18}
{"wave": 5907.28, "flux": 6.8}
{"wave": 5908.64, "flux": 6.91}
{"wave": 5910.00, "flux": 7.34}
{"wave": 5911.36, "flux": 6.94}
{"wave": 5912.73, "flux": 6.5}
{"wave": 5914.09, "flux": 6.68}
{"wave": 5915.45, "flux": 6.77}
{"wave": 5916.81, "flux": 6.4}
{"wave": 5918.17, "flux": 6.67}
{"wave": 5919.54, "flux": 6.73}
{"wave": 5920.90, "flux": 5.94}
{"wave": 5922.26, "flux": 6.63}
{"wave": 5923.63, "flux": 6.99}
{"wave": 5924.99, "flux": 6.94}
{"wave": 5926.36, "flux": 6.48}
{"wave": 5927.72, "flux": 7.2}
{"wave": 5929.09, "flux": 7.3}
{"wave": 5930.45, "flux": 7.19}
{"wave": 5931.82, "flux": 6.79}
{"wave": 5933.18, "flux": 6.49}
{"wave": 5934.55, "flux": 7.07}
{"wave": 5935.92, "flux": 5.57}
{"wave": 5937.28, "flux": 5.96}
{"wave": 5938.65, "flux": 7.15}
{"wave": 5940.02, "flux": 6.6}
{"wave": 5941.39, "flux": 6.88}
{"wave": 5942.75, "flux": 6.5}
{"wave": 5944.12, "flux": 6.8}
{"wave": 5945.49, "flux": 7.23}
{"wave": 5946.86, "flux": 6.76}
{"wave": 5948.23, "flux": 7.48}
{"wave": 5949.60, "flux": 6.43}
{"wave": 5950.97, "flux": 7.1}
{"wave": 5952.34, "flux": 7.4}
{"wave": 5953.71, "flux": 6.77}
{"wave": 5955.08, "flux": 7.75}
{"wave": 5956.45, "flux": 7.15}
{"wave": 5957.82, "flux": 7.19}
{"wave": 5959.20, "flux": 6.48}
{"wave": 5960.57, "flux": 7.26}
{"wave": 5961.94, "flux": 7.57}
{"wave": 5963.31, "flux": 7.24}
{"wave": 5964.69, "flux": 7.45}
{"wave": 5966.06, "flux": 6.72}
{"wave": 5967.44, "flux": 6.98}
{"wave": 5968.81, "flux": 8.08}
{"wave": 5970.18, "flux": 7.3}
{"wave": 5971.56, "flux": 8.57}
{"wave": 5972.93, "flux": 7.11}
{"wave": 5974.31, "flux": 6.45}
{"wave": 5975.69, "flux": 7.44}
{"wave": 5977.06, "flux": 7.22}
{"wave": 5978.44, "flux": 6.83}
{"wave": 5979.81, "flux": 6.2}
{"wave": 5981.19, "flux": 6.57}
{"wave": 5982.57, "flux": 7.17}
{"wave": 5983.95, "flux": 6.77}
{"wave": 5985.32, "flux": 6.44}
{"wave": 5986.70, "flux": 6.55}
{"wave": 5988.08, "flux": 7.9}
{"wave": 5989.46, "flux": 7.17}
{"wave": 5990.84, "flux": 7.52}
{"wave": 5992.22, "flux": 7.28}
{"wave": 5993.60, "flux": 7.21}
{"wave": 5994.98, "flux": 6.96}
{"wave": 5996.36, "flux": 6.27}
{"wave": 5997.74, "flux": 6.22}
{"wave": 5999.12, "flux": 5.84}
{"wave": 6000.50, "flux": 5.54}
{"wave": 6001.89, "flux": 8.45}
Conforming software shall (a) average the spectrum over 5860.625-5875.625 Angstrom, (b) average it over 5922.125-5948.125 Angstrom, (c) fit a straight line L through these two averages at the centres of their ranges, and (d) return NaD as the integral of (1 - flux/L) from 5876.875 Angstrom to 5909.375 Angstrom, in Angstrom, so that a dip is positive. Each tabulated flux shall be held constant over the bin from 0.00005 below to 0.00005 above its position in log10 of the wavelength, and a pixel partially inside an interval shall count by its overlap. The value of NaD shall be 3.0 Angstrom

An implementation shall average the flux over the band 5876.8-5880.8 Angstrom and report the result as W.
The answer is 6.61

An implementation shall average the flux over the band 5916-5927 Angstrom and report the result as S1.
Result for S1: 6.6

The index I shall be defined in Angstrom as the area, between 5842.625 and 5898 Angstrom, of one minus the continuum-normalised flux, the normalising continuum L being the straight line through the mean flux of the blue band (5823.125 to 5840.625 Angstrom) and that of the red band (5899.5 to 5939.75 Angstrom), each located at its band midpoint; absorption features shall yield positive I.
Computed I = 2.5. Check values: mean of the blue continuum 7.07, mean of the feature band 6.6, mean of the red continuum 6.7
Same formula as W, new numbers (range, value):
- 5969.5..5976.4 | 7.37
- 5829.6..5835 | 7.18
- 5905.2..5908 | 6.99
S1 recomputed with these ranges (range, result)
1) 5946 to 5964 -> 7.12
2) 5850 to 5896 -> 6.58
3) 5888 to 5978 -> 6.76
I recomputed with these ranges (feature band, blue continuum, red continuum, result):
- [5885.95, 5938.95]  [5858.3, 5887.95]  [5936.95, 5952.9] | 2.7 Angstrom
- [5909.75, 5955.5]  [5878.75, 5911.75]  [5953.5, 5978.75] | 0.0 Angstrom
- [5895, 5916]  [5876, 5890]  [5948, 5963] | 0.3 Angstrom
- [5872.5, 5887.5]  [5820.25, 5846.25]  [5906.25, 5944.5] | 0.7 Angstrom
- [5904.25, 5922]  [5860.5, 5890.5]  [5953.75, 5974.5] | 0.5 Angstrom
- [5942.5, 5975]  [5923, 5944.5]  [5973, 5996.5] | -1.5 Angstrom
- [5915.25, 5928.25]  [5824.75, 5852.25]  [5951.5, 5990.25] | 0.8 Angstrom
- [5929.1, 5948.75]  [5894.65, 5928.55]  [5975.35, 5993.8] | -0.1 Angstrom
